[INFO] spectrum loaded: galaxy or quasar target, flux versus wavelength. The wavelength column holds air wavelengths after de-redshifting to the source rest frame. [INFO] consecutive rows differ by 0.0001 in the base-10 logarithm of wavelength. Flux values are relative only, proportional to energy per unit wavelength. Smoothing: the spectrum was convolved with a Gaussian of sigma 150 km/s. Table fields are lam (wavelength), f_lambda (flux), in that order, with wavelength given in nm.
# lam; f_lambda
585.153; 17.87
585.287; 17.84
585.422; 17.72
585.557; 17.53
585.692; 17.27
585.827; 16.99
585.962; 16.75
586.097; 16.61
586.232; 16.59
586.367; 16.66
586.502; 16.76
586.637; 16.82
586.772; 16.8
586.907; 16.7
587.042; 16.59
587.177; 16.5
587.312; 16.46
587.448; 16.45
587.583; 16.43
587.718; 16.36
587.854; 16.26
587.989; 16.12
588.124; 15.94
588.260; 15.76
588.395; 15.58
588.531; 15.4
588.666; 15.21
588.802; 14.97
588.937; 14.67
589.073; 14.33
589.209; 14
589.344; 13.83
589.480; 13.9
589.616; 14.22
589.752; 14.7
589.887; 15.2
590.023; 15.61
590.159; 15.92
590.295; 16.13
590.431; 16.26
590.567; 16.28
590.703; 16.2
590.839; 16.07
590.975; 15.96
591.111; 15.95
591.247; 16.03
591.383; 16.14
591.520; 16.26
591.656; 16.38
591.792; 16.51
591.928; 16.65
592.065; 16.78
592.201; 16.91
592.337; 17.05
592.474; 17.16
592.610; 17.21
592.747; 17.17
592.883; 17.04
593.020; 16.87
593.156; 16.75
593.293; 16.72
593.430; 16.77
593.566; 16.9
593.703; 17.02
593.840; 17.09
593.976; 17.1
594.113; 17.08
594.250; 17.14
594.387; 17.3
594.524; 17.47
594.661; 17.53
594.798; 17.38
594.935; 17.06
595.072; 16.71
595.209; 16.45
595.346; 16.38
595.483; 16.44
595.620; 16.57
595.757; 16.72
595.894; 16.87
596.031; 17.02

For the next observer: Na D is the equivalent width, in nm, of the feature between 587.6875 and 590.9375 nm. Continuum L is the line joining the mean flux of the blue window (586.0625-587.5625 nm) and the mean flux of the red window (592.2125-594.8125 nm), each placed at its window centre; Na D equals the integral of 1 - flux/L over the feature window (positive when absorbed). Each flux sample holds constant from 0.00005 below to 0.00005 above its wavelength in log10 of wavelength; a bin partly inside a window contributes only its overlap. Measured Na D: 0.28 nm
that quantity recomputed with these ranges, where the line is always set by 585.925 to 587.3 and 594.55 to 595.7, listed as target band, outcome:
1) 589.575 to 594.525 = 0.088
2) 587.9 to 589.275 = 0.123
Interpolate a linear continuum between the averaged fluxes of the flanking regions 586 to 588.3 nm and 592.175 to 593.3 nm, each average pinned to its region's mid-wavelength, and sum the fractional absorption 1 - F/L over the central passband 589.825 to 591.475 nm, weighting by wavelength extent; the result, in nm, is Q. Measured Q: 0.08 nm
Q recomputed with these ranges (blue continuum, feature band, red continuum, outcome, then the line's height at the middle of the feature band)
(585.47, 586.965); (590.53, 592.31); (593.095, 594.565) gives 0.067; 17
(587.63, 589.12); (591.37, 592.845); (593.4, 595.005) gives -0.017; 16.6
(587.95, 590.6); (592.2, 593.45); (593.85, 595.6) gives -0.047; 16.4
